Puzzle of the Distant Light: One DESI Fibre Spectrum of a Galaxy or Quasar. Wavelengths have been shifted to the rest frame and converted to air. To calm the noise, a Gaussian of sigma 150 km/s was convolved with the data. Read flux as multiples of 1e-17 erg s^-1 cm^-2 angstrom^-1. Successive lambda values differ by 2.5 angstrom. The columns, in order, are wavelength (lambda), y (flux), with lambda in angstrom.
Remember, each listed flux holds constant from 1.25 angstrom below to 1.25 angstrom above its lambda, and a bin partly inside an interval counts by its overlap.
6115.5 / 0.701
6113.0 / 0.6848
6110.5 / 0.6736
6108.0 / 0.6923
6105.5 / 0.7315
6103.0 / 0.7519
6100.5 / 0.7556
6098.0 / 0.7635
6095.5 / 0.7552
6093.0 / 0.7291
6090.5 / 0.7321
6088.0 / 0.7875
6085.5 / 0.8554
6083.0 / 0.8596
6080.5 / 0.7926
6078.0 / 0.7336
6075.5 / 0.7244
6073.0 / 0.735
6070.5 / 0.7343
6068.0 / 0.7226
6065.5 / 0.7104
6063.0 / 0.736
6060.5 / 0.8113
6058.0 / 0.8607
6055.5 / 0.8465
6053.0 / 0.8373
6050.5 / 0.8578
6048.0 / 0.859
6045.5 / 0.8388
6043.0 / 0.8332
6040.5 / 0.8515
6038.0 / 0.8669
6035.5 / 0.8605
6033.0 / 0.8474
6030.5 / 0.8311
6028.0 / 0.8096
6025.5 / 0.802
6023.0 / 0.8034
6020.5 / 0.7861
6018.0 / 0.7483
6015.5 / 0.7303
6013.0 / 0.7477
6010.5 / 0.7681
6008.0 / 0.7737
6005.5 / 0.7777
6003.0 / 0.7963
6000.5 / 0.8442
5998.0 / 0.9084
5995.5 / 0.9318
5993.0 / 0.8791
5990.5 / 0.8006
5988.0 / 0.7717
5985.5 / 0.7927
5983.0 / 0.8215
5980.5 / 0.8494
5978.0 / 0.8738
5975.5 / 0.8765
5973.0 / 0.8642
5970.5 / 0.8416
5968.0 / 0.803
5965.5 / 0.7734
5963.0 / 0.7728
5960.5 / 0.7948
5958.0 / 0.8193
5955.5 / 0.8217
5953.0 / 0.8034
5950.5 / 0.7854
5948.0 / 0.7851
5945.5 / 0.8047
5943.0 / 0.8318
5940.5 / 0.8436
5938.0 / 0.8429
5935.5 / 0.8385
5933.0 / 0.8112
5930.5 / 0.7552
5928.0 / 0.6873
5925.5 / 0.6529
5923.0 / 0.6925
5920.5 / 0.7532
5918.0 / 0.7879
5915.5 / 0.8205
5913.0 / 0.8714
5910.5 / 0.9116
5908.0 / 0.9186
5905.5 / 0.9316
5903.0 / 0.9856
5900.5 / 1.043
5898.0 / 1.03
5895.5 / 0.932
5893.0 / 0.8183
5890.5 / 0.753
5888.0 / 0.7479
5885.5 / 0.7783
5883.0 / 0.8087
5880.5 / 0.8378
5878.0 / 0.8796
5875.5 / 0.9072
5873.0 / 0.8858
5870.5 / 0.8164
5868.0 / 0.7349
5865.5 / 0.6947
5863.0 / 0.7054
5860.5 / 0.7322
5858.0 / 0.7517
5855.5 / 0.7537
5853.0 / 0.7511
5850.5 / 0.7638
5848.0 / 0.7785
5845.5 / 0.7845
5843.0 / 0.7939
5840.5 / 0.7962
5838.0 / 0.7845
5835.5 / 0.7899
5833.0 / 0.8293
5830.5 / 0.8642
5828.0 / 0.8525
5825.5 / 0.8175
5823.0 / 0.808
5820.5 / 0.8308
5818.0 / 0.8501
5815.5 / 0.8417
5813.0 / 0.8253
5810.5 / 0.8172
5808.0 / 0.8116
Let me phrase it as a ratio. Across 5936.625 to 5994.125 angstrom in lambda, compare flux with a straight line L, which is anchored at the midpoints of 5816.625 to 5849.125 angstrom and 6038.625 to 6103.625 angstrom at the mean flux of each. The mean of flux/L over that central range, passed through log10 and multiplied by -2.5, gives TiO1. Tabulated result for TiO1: -0.03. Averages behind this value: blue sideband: 0.814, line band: 0.82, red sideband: 0.789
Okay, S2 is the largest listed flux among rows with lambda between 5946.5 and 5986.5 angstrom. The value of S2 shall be 0.8765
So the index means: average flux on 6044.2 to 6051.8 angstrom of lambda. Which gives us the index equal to 0.852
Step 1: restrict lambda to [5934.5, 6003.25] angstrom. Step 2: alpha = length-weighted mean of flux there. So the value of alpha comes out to 0.828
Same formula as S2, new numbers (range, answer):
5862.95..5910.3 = 1.043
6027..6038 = 0.8669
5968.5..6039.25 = 0.9318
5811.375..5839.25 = 0.8642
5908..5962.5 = 0.9186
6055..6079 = 0.8607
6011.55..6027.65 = 0.8034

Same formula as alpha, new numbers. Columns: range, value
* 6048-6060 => 0.849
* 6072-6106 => 0.766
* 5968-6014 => 0.829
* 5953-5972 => 0.805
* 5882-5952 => 0.829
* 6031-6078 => 0.806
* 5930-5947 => 0.821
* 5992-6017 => 0.814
